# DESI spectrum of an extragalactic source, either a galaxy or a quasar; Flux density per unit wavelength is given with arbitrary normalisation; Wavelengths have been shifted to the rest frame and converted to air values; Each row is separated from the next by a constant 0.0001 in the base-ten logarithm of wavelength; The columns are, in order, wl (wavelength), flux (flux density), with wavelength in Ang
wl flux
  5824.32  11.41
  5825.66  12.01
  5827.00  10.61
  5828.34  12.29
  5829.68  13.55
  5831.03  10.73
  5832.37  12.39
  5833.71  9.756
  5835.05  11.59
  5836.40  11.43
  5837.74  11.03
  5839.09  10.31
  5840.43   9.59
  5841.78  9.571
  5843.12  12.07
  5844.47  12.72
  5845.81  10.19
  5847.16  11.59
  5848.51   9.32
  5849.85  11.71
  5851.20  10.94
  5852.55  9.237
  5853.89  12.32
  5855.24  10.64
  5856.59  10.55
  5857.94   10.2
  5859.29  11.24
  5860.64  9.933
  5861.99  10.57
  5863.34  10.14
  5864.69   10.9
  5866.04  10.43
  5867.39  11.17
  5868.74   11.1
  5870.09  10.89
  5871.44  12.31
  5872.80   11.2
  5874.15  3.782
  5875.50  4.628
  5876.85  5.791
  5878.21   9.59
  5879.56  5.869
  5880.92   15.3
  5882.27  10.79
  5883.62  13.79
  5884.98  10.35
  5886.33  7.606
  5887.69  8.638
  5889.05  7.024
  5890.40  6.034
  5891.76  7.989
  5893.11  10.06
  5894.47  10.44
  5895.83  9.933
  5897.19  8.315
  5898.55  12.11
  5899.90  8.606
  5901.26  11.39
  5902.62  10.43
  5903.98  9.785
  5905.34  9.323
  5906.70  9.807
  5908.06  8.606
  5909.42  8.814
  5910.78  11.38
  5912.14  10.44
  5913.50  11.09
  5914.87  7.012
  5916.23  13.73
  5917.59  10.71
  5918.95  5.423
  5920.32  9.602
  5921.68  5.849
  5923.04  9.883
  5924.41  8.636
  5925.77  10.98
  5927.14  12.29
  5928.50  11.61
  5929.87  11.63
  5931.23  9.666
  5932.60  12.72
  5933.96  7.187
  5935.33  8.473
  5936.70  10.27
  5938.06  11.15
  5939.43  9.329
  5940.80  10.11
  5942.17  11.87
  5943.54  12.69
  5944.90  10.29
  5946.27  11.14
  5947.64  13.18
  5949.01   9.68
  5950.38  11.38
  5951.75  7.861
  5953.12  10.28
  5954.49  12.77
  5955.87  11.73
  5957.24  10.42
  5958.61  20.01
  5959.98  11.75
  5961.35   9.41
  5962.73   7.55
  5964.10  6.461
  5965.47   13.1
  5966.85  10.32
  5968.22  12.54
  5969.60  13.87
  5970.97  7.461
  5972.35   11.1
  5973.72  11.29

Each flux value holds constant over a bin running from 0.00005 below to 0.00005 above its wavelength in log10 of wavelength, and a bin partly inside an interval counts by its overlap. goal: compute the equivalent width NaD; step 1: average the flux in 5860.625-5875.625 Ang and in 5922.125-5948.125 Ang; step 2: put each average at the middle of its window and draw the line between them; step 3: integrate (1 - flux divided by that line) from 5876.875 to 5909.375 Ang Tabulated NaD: 2.1 Ang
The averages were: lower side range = 9.94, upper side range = 10.6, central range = 9.55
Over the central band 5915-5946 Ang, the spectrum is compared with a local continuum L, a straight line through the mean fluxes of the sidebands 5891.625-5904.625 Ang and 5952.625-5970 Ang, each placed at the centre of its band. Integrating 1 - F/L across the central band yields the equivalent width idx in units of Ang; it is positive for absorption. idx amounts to 1.84 Ang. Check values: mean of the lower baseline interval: 9.99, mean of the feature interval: 10.1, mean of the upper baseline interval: 11.5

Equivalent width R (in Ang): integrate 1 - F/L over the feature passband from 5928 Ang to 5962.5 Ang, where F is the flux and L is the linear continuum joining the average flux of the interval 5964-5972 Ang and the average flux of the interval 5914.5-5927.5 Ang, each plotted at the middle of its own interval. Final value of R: -2.8 Ang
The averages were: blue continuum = 9.4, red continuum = 10.9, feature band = 11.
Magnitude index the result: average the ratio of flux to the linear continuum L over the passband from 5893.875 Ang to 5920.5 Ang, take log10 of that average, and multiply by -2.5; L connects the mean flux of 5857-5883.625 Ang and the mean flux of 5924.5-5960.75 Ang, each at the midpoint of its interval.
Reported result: 0.072 mag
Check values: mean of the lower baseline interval 9.89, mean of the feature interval 9.85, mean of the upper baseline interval 11.1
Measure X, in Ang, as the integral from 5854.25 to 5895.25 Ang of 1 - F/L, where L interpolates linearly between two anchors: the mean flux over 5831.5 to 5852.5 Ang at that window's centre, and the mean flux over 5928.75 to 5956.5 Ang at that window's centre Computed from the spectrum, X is 4.5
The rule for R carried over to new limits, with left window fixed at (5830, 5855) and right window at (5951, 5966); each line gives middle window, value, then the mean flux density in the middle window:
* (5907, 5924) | 2.5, 9.37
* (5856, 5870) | 0.4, 10.6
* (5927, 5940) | 0.7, 10.4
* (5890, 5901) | 1.6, 9.35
